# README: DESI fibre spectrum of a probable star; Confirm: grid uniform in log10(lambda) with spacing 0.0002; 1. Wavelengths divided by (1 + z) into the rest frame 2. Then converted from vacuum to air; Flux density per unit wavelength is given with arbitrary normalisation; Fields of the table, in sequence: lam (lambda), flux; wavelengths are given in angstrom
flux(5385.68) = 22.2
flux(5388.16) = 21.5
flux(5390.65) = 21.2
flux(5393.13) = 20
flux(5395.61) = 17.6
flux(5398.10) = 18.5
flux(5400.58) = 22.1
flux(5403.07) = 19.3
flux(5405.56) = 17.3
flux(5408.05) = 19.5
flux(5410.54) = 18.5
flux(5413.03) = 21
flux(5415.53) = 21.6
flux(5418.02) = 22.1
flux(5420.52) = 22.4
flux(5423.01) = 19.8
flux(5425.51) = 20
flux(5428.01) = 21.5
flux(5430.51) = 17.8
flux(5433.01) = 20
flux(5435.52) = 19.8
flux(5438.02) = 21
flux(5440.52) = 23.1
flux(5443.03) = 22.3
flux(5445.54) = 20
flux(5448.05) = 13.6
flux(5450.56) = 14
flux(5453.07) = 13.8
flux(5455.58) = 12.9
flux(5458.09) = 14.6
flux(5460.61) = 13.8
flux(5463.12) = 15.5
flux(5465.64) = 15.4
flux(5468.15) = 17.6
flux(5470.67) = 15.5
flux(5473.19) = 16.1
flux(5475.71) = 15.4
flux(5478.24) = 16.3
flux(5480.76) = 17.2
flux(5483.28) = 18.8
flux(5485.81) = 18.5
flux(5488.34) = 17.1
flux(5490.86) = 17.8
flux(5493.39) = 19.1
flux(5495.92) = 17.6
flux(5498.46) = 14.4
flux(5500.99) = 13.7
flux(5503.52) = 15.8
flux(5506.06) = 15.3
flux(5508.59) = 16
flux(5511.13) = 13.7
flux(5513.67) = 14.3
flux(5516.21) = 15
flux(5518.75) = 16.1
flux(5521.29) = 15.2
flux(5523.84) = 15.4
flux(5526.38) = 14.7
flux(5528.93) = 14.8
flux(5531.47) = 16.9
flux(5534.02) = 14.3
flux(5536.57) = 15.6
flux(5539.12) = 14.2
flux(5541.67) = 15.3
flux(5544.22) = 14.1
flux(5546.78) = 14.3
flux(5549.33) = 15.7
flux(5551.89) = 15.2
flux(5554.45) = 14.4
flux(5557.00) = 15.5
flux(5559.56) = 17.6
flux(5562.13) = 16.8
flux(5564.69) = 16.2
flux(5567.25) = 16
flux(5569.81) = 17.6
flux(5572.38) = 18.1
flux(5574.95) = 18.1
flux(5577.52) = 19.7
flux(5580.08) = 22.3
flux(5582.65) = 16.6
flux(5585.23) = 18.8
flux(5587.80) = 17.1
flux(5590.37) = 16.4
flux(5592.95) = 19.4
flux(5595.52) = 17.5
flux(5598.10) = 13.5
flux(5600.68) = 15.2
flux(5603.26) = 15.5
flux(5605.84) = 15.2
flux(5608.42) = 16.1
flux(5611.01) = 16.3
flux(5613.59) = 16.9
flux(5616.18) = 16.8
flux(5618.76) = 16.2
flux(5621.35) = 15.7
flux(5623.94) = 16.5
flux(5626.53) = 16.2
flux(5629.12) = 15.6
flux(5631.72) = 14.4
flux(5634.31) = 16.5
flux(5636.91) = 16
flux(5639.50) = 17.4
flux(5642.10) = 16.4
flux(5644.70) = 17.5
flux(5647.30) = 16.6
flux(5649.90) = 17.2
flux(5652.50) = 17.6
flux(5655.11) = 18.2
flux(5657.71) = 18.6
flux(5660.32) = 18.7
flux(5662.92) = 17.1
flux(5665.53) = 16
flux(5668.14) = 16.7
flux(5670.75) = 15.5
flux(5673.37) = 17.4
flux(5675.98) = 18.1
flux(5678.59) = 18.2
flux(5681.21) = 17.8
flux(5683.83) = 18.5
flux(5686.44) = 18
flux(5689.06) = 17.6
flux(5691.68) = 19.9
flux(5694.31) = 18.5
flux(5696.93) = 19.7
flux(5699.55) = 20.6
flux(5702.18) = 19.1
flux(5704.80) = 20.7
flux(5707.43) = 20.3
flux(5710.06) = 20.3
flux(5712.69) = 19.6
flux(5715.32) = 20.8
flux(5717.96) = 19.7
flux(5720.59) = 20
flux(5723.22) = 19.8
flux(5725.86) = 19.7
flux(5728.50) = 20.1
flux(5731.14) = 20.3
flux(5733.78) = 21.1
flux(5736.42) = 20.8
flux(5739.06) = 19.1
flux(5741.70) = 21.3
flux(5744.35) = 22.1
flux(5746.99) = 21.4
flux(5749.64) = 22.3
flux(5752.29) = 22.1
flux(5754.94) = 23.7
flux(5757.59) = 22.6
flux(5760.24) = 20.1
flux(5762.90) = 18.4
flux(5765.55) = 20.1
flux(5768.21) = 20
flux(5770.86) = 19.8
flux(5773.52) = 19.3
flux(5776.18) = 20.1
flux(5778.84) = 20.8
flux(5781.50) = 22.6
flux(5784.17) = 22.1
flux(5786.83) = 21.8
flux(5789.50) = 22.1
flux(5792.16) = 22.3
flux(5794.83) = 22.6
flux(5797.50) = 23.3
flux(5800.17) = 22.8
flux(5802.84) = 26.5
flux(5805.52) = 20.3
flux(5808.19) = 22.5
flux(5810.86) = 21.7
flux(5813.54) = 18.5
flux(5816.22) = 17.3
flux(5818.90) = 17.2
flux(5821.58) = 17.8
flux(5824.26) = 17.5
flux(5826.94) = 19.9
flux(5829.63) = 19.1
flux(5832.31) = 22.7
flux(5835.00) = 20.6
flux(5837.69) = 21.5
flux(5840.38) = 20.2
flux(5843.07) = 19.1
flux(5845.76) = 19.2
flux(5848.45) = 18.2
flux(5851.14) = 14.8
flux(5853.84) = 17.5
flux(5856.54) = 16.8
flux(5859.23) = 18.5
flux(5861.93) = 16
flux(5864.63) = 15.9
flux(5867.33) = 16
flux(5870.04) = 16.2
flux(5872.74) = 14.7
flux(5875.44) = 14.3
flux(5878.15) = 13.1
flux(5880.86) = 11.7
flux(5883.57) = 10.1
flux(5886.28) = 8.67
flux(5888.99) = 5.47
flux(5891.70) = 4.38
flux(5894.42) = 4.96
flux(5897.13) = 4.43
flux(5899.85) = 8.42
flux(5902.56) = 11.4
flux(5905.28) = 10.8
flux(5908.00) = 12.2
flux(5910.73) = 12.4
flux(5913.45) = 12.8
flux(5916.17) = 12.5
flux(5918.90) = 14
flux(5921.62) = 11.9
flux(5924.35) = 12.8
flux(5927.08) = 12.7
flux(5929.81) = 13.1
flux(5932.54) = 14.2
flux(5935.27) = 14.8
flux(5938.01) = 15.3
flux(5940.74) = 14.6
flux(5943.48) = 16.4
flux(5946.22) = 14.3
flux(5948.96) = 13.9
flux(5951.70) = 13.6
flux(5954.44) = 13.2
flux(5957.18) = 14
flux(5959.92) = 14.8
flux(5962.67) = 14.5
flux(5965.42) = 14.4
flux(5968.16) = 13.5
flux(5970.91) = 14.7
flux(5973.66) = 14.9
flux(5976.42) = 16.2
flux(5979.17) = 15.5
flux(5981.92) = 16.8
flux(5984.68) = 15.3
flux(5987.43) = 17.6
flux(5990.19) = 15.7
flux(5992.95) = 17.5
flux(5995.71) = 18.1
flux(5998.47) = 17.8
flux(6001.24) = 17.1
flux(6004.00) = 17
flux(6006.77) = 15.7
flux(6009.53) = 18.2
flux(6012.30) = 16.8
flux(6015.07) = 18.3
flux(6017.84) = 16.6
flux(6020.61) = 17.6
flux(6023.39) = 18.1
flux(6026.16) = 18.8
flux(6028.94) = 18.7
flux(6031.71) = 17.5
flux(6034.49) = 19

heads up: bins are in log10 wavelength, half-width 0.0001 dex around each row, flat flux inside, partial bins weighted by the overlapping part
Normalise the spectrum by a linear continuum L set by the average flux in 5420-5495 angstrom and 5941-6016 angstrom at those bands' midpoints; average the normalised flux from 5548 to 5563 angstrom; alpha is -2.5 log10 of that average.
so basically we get 0.10 mag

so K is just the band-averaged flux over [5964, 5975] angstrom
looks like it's 14.4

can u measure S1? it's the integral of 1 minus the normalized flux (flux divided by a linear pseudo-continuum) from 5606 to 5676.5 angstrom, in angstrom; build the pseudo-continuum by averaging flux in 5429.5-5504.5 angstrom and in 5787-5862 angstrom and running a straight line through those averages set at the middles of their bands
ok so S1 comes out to 6.6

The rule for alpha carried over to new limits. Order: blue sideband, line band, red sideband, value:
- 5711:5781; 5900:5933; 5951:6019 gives 0.36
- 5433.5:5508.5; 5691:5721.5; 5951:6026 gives -0.21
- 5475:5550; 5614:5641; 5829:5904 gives -0.06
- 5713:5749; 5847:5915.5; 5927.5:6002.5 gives 0.36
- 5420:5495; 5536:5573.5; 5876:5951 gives 0.04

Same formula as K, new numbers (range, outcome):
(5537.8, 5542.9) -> 14.8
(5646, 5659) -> 17.6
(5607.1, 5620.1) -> 16.5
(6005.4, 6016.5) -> 17.3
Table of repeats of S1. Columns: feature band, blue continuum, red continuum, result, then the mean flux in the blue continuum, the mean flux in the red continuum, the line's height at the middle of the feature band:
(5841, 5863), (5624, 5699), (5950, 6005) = -1.8 angstrom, 17.4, 15.6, 16.3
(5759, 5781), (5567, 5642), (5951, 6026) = -4.5 angstrom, 16.8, 16.1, 16.5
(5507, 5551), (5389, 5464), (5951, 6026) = 7.9 angstrom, 18.8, 16.1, 18.3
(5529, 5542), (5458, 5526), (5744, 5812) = 1.3 angstrom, 16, 21.7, 16.8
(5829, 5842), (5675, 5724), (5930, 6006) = -2.7 angstrom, 19.3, 15.4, 17.3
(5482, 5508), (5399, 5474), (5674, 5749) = 2.6 angstrom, 18.4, 19.8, 18.7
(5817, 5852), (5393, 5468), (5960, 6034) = -3.8 angstrom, 18.6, 16.6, 17.2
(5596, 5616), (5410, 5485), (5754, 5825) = 3.8 angstrom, 18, 20.9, 19.4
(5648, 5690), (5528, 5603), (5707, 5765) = 3.2 angstrom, 16.5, 20.7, 19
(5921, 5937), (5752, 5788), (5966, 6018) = 3.9 angstrom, 20.9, 16.5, 17.7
